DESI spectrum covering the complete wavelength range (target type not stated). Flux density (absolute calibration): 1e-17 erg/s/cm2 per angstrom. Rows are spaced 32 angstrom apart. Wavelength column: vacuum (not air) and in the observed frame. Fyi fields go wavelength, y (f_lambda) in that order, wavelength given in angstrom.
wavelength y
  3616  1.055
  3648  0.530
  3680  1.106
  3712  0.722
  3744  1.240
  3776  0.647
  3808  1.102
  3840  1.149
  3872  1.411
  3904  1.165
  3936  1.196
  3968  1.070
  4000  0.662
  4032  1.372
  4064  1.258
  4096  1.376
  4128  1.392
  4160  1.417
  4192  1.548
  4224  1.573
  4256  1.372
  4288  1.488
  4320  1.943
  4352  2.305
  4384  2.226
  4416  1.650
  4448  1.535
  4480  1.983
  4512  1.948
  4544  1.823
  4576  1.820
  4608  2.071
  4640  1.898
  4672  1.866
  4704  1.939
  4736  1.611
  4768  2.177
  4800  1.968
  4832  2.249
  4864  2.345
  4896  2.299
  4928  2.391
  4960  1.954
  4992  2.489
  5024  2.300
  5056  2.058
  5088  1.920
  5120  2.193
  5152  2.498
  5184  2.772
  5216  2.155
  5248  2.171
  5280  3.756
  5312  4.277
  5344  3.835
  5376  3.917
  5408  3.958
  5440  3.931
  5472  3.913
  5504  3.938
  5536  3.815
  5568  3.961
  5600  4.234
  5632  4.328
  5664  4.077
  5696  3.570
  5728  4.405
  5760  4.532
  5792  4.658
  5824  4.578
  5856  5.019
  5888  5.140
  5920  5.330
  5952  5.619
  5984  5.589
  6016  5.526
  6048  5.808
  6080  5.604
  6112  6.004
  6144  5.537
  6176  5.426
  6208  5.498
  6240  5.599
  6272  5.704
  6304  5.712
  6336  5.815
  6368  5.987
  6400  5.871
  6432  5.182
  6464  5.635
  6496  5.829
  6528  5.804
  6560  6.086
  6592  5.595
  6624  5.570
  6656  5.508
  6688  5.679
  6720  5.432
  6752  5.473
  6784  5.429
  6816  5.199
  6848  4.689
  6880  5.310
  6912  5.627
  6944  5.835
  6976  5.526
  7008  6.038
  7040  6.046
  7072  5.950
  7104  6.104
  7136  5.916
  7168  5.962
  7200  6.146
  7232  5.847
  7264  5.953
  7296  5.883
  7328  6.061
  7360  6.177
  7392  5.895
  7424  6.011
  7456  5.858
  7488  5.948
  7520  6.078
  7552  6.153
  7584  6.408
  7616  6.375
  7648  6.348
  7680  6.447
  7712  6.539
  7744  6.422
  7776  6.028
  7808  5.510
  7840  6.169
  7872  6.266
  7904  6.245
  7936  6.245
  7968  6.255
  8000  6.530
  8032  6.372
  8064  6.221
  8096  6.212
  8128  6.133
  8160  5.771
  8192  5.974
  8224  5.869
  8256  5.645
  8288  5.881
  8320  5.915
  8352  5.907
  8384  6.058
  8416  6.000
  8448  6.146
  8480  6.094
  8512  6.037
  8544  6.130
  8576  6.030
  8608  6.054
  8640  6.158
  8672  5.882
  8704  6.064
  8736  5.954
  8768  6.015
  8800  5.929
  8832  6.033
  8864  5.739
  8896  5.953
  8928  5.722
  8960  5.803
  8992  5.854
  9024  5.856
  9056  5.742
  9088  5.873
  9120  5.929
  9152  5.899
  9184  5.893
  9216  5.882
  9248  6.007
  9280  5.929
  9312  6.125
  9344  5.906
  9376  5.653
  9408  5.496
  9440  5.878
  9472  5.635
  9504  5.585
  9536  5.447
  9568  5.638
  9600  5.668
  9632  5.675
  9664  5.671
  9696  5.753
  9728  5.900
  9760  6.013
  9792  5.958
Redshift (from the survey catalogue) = 0.32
